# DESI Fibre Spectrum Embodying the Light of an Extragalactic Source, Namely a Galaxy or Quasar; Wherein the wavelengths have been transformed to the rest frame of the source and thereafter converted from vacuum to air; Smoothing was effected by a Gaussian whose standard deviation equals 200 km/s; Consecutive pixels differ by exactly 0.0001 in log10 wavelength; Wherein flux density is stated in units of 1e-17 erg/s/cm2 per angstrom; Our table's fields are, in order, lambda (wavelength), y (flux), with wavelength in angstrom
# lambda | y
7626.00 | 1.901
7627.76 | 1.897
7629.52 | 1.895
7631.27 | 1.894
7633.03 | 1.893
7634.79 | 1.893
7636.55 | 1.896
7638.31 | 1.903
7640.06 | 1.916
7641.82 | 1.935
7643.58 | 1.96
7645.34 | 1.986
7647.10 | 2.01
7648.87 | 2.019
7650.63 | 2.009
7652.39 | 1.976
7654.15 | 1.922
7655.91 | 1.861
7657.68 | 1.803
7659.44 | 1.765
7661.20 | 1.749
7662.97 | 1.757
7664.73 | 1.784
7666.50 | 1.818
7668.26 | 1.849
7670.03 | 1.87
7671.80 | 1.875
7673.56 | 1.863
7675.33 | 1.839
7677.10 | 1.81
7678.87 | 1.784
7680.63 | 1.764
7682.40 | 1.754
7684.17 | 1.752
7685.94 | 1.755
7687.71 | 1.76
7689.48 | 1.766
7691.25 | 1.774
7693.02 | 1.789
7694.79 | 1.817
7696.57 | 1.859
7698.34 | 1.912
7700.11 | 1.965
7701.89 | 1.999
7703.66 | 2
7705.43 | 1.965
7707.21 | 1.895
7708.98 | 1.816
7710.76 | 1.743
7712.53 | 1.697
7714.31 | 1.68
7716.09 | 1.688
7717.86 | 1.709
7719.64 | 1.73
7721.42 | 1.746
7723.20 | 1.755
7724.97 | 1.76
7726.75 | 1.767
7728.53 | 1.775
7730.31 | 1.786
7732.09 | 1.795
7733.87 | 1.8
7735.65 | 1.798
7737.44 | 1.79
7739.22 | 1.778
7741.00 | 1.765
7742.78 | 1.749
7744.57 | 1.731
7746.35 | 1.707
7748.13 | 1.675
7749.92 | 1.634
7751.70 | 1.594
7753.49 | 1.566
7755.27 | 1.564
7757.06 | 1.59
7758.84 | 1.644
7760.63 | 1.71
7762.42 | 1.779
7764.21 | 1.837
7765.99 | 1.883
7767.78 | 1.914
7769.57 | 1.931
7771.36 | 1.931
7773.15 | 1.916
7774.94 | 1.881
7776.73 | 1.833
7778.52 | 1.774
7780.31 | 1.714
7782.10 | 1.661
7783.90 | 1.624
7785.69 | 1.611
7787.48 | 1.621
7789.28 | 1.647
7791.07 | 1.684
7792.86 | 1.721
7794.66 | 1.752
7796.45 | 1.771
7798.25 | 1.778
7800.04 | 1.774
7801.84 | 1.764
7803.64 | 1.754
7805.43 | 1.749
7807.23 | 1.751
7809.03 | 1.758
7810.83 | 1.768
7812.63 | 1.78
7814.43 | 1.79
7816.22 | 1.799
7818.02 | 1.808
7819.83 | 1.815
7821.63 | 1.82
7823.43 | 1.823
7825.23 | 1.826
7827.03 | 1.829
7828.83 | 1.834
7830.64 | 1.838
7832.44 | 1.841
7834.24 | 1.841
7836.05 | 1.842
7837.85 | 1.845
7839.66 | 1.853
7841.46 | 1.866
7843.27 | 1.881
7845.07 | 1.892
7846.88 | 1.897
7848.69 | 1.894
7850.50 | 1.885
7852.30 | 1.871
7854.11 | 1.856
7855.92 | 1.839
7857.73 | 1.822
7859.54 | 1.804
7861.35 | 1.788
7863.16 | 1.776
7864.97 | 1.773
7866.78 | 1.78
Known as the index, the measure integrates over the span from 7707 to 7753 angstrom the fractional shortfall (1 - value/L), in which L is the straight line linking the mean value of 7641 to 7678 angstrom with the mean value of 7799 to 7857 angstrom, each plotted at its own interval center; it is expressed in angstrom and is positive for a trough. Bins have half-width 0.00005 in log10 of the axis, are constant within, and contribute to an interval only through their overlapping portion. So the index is 2.8 angstrom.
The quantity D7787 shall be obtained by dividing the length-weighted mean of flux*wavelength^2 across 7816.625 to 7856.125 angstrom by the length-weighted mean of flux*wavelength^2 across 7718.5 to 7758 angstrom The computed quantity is 1.10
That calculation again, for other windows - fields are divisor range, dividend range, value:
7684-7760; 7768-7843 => 1.04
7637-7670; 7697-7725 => 0.98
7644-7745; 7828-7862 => 1.06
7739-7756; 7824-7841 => 1.12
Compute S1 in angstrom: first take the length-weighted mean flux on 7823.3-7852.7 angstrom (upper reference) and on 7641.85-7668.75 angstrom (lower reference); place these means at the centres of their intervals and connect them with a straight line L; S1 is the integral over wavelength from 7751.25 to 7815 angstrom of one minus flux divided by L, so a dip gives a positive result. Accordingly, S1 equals 4.11 angstrom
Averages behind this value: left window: 1.89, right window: 1.86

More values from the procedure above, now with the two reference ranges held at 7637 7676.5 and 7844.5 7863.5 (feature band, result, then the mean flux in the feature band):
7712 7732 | 1.43 angstrom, 1.74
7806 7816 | 0.46 angstrom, 1.77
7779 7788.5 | 1.07 angstrom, 1.65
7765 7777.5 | -0.23 angstrom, 1.9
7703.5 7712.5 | 0.09 angstrom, 1.86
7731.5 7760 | 2.60 angstrom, 1.7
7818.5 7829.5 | 0.18 angstrom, 1.82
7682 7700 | 0.73 angstrom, 1.8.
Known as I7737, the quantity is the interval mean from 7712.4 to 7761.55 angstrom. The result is 1.71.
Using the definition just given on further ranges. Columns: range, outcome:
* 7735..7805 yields 1.74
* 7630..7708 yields 1.87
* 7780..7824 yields 1.74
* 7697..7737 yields 1.81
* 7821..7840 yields 1.84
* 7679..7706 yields 1.84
